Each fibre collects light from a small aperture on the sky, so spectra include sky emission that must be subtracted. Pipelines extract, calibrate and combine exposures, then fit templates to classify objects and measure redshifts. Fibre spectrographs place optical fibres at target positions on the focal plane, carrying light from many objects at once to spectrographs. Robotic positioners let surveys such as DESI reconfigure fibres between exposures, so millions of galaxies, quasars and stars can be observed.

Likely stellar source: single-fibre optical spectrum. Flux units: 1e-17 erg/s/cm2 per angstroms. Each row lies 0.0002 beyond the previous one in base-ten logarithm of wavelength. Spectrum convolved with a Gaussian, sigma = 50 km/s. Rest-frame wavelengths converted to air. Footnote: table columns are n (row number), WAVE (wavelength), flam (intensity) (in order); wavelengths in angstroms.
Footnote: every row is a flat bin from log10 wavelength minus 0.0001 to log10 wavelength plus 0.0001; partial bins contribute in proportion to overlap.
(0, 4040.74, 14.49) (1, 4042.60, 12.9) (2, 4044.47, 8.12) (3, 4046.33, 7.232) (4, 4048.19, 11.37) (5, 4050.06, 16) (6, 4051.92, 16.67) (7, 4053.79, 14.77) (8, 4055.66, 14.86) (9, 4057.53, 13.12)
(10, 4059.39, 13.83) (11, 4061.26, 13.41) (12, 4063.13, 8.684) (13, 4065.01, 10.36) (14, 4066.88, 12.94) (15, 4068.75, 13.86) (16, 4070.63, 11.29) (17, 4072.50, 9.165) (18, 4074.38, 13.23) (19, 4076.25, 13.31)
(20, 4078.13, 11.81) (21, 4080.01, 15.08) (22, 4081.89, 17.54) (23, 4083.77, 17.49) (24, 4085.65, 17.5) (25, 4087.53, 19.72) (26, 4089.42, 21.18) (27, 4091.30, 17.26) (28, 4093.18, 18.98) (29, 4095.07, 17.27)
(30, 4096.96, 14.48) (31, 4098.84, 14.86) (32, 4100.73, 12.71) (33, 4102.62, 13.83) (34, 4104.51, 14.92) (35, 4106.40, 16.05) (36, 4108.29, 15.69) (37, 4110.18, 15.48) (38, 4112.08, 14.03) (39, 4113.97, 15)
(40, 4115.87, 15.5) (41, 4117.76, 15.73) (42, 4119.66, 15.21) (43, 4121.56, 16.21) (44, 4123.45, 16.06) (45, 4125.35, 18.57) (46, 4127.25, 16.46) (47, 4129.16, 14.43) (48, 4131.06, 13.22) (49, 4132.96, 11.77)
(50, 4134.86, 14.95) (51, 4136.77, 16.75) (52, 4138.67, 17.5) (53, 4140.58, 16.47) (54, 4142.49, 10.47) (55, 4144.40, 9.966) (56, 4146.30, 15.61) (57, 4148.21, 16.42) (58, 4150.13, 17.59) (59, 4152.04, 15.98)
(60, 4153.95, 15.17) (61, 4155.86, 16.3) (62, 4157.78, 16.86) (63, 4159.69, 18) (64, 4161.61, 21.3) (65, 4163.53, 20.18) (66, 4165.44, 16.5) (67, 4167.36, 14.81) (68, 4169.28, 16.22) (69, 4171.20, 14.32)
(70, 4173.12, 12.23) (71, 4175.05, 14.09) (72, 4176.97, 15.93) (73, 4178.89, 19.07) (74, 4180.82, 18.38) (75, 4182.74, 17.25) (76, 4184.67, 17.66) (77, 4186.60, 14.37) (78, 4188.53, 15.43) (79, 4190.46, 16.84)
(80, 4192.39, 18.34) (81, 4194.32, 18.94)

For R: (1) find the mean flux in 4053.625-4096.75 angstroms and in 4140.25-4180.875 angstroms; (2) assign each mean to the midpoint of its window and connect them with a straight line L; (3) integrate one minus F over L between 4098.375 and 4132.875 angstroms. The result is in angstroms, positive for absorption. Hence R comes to 0.26 angstroms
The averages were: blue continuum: 14.6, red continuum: 15.9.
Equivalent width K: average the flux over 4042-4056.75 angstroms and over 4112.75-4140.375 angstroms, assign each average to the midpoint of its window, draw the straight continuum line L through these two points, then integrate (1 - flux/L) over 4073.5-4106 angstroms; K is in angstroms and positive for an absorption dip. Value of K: -4.0 angstroms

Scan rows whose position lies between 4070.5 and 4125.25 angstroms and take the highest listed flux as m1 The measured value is 21.18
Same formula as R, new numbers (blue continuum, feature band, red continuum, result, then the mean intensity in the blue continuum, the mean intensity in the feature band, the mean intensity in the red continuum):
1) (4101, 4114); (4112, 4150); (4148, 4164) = 2.4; 14.9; 15.1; 17.5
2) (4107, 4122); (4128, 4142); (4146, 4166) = 1.2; 15.3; 14.9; 17.3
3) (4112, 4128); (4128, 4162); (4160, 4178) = 1.5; 16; 15.4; 16.3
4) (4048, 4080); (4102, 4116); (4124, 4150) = -0.9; 13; 15.1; 14.9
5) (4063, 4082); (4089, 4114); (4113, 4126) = -2.1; 12.4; 15.8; 16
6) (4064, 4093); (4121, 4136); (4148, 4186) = 0.7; 14.9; 15.2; 16.7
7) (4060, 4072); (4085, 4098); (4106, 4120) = -4.2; 11.7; 18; 15.3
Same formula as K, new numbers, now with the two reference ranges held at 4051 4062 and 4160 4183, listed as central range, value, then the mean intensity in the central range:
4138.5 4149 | 1.3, 14.1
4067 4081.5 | 2.0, 12.7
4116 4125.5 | -0.2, 16.1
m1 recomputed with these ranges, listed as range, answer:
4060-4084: 17.54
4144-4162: 21.3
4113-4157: 18.57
